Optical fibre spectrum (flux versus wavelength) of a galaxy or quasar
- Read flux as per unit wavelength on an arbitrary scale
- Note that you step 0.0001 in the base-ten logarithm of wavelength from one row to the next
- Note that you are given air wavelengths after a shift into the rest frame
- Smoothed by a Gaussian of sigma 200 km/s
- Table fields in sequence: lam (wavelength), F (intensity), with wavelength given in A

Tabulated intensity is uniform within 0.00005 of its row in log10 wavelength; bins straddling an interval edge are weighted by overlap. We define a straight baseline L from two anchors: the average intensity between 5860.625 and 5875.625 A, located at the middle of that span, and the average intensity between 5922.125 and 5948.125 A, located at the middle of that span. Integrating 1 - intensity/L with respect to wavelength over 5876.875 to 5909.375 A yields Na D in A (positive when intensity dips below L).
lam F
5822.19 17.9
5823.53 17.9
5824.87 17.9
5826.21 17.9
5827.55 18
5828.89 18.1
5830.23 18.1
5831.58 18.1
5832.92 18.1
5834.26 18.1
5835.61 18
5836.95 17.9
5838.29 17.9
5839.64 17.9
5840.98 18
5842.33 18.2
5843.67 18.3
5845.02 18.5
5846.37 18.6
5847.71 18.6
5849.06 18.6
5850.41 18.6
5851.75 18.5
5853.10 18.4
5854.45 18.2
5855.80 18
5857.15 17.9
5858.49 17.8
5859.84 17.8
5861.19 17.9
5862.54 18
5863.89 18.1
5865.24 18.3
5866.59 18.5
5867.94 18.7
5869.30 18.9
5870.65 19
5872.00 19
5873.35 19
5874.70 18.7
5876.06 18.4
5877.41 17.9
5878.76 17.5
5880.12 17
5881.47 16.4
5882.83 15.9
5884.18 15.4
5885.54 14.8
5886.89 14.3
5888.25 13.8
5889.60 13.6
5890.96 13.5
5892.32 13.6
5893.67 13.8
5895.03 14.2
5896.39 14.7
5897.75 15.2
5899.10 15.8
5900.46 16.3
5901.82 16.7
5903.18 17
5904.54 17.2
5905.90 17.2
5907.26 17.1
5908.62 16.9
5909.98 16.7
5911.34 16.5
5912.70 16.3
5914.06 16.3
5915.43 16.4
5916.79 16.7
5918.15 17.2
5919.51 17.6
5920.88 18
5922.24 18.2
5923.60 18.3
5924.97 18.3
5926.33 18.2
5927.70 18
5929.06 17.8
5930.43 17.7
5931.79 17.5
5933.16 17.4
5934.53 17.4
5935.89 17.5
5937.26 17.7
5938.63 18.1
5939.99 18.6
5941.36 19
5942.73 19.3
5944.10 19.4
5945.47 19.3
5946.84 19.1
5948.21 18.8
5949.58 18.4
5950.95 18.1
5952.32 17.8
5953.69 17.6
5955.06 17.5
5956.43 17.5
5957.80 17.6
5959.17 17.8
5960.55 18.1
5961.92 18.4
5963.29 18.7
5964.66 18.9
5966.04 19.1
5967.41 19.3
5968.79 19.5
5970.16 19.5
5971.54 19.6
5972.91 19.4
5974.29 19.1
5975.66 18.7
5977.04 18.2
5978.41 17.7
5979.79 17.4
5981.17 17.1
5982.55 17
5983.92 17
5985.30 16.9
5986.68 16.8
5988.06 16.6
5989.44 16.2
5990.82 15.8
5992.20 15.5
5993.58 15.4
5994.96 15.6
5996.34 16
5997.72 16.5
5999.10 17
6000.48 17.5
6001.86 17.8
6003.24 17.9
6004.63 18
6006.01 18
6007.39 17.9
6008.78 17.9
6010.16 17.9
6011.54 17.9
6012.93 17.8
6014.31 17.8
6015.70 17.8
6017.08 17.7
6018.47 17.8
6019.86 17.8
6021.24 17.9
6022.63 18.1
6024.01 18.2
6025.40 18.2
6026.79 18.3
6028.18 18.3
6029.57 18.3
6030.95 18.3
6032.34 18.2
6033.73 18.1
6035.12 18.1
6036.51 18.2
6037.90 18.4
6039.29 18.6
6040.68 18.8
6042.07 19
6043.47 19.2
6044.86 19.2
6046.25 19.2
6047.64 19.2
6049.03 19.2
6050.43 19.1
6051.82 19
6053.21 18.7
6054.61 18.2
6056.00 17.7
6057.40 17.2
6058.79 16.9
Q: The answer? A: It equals 4.9 A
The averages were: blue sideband 18.6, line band 15.7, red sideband 18.3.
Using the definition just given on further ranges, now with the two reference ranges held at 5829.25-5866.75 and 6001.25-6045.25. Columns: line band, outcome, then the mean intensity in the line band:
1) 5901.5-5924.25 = 1.4 A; 17.1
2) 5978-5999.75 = 2.0 A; 16.5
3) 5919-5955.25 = 0.0 A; 18.2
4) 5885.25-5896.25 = 2.6 A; 14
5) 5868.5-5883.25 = 0.1 A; 18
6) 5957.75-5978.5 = -0.7 A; 18.8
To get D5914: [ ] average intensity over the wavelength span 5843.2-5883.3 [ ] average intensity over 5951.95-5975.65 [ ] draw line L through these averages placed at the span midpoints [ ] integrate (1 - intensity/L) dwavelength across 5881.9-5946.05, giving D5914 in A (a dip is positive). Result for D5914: 5.76 A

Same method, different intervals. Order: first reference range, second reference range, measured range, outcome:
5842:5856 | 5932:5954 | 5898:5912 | 1.3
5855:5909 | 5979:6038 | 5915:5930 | -0.7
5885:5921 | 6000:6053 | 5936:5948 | -1.6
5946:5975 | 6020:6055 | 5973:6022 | 3.2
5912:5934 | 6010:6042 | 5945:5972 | -1.2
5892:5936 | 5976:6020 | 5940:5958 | -1.6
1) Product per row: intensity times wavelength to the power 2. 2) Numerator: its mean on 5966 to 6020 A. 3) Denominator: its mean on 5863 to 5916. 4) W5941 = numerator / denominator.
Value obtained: 1.10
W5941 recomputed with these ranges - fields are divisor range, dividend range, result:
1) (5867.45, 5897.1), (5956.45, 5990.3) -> 1.15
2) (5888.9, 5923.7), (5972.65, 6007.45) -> 1.09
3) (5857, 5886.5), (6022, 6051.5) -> 1.11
